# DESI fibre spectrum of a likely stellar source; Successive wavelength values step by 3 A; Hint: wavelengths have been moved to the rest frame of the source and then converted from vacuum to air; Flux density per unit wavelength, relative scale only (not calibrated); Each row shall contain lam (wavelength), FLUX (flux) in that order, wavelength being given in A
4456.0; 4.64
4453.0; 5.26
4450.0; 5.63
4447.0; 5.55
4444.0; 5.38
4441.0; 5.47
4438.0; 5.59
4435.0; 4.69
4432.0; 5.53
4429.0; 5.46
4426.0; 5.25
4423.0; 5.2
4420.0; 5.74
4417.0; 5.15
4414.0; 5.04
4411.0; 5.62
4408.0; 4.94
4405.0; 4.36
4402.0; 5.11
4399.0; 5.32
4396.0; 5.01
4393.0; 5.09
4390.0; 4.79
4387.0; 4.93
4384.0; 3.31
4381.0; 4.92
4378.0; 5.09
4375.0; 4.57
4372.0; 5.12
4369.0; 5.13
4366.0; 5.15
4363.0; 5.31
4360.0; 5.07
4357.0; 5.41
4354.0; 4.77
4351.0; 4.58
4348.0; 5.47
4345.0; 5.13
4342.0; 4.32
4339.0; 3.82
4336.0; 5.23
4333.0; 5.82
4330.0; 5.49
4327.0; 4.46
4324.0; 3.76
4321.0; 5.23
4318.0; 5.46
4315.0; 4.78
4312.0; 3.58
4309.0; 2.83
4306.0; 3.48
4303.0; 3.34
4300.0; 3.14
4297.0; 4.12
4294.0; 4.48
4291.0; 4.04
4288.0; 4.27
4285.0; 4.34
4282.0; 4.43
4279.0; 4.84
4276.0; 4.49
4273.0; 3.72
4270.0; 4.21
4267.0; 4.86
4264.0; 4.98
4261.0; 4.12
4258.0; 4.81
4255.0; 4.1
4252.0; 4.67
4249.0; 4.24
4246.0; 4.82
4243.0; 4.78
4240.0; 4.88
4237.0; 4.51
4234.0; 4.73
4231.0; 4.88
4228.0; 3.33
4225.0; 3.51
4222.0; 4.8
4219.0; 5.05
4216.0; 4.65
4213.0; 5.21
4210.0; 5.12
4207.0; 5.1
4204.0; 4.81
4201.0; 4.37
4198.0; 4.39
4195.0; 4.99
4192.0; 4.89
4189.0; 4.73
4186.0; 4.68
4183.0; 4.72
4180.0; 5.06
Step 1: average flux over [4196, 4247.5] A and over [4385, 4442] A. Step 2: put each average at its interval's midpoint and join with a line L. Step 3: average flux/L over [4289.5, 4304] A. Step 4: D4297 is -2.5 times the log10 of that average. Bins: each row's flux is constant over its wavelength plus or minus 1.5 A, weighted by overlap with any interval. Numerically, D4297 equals 0.25 mag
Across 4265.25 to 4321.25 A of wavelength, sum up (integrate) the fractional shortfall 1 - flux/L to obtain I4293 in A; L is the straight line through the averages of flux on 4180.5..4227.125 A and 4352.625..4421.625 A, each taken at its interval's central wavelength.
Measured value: 7.9 A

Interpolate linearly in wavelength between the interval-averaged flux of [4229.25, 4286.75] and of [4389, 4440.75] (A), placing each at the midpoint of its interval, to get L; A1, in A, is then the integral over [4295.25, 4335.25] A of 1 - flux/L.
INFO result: 4.1 A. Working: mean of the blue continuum 4.54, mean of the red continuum 5.18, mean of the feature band 4.29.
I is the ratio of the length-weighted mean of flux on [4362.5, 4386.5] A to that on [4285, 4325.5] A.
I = 1.2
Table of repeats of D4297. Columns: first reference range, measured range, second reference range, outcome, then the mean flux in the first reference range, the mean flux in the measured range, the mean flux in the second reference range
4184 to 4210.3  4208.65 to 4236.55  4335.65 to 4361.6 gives 0.05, 4.77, 4.58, 4.85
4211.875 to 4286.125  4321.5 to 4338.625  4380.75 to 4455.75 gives -0.02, 4.52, 4.89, 5.13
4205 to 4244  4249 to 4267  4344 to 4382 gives 0.05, 4.66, 4.54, 5.06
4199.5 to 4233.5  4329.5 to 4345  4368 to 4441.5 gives 0.00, 4.62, 4.92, 5.05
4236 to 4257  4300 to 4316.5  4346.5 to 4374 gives 0.34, 4.58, 3.56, 5.1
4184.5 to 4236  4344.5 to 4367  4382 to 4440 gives -0.03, 4.66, 5.11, 5.06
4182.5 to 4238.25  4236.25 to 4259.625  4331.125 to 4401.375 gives 0.03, 4.66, 4.6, 4.93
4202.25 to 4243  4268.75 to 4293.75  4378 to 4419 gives 0.11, 4.66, 4.3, 4.91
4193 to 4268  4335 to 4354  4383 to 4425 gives 0.03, 4.63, 4.75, 5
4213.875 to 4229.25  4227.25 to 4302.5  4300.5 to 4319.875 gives -0.07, 4.32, 4.39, 3.9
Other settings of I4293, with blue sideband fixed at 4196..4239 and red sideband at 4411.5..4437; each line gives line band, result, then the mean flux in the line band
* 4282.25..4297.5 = 1.80 A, 4.27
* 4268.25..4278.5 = 1.21 A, 4.23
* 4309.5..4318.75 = 1.09 A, 4.35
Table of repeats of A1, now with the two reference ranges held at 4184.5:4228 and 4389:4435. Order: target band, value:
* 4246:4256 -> 0.8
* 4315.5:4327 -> 0.4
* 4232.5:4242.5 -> 0.1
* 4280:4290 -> 1.1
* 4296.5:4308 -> 3.4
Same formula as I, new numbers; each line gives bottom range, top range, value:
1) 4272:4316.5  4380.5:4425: 1.24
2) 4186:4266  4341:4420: 1.07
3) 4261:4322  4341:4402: 1.17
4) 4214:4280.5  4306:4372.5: 1.06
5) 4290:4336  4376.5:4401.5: 1.12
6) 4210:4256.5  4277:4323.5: 0.91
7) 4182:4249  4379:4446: 1.09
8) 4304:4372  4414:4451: 1.13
